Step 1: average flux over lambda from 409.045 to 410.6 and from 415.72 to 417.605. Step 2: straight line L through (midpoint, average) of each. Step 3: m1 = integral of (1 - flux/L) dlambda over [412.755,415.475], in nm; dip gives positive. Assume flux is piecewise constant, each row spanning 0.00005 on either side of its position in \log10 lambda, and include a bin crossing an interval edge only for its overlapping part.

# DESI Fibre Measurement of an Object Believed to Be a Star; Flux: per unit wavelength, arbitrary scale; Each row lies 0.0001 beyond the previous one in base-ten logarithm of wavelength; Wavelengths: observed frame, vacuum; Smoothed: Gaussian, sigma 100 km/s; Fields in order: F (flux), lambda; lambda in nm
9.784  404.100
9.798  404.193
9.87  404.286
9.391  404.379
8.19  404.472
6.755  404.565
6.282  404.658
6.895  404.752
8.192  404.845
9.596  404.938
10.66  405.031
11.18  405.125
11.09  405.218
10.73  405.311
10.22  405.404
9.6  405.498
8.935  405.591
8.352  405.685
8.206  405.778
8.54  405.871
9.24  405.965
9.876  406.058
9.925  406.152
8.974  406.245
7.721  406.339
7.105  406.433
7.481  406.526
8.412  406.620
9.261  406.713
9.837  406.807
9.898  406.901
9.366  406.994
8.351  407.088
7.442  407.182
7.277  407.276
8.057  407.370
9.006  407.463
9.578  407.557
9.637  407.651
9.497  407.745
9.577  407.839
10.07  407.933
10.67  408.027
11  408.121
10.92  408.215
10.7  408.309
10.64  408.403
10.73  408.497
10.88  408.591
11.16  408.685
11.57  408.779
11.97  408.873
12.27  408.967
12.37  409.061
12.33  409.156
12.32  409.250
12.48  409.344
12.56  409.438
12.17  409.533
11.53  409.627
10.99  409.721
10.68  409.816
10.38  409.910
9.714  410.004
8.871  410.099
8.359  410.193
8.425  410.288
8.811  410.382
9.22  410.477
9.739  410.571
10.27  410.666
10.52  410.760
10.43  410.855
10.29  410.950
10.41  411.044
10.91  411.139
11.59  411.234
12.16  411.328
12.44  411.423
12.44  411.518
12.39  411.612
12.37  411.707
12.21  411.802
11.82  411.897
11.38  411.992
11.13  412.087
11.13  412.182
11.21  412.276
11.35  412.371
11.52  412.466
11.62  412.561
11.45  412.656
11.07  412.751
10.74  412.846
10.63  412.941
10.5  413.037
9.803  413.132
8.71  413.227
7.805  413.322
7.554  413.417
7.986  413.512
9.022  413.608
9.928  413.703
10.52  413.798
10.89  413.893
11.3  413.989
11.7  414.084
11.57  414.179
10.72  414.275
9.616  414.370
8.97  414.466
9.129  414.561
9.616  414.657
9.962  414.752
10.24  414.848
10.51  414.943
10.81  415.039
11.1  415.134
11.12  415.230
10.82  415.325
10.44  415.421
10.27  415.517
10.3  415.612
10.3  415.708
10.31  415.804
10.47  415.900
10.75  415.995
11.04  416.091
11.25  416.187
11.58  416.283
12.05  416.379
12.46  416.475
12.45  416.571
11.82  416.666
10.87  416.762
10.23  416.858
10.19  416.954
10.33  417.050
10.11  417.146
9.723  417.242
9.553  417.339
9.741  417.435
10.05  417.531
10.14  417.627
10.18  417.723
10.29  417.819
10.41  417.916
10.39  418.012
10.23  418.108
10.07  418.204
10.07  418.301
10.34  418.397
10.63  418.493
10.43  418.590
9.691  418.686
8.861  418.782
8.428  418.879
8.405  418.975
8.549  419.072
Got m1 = 0.161 nm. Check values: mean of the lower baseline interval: 10.6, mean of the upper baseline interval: 10.8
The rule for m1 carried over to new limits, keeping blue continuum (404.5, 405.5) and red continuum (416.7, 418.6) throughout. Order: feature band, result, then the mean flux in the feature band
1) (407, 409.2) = -0.19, 10.2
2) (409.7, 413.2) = -0.39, 10.8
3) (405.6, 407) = 0.07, 8.8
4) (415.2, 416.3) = -0.07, 10.7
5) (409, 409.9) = -0.22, 11.9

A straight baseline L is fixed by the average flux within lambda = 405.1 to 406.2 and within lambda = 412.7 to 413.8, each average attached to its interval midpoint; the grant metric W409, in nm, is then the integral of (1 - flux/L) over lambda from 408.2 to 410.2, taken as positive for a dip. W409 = -0.35 nm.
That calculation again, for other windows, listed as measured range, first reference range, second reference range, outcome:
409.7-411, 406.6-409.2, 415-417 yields 0.08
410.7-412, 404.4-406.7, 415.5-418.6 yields -0.24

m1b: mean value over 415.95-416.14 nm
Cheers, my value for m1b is 10.9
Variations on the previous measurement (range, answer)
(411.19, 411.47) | 12.1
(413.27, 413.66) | 8.12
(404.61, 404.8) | 6.59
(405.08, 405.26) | 11.2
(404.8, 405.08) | 9.49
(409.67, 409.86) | 10.8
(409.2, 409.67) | 12.2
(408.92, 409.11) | 12.3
